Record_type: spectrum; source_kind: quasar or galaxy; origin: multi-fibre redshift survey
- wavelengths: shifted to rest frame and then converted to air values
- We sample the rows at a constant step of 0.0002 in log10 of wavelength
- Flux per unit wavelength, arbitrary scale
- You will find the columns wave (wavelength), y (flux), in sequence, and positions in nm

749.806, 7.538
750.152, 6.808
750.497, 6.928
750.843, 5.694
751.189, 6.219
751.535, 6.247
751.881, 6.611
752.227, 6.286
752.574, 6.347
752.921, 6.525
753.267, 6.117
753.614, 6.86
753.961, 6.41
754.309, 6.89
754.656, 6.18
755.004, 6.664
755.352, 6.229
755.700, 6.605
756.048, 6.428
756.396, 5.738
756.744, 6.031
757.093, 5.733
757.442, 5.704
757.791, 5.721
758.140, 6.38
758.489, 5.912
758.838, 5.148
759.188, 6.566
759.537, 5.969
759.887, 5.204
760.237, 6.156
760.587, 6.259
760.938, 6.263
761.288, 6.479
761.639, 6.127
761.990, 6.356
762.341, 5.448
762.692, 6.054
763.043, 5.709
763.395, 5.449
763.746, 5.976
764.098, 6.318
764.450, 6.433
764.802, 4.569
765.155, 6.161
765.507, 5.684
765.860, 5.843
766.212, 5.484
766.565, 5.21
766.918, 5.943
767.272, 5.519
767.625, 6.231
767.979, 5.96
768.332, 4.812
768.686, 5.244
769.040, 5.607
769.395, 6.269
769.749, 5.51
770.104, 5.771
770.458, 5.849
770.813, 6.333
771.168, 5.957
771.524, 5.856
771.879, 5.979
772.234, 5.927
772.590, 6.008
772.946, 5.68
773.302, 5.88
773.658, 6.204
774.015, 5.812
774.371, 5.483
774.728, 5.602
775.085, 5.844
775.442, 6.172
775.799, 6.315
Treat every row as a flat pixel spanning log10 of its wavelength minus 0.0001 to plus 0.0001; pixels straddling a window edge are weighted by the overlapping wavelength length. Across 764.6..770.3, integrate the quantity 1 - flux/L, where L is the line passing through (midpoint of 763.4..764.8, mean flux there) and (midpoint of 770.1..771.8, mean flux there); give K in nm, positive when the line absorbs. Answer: 0.324 nm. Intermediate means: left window 5.94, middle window 5.62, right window 5.97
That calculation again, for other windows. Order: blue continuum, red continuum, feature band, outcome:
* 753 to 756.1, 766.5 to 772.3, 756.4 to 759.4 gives 0.207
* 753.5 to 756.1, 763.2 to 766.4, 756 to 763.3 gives 0.234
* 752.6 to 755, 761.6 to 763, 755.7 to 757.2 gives 0.063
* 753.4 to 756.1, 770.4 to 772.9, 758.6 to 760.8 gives 0.165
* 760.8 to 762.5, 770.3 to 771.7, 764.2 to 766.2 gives 0.114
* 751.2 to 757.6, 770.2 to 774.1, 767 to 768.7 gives 0.123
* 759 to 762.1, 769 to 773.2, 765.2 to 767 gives 0.109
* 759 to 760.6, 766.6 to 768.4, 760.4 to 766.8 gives -0.022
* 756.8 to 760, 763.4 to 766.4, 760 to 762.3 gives -0.151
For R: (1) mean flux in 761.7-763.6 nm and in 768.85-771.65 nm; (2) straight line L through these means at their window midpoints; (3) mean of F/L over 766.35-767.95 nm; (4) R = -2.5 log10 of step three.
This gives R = 0.02 mag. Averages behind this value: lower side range 5.83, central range 5.74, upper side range 5.89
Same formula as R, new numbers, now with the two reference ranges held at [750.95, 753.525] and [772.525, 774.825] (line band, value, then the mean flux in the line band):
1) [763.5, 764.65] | -0.021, 6.16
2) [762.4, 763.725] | 0.060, 5.74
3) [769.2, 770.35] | 0.011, 5.85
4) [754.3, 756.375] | -0.026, 6.41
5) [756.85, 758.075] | 0.075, 5.79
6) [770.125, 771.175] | -0.026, 6.02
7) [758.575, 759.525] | 0.051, 5.89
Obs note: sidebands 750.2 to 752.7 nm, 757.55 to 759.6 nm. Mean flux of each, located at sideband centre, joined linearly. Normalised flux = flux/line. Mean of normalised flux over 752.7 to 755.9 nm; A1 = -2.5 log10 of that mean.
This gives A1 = -0.05 mag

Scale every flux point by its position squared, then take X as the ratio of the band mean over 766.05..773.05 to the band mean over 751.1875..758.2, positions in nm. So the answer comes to 0.95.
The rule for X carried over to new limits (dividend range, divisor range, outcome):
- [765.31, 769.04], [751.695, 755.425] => 0.90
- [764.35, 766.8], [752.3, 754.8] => 0.89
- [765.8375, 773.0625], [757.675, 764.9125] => 0.99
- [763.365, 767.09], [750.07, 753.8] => 0.93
